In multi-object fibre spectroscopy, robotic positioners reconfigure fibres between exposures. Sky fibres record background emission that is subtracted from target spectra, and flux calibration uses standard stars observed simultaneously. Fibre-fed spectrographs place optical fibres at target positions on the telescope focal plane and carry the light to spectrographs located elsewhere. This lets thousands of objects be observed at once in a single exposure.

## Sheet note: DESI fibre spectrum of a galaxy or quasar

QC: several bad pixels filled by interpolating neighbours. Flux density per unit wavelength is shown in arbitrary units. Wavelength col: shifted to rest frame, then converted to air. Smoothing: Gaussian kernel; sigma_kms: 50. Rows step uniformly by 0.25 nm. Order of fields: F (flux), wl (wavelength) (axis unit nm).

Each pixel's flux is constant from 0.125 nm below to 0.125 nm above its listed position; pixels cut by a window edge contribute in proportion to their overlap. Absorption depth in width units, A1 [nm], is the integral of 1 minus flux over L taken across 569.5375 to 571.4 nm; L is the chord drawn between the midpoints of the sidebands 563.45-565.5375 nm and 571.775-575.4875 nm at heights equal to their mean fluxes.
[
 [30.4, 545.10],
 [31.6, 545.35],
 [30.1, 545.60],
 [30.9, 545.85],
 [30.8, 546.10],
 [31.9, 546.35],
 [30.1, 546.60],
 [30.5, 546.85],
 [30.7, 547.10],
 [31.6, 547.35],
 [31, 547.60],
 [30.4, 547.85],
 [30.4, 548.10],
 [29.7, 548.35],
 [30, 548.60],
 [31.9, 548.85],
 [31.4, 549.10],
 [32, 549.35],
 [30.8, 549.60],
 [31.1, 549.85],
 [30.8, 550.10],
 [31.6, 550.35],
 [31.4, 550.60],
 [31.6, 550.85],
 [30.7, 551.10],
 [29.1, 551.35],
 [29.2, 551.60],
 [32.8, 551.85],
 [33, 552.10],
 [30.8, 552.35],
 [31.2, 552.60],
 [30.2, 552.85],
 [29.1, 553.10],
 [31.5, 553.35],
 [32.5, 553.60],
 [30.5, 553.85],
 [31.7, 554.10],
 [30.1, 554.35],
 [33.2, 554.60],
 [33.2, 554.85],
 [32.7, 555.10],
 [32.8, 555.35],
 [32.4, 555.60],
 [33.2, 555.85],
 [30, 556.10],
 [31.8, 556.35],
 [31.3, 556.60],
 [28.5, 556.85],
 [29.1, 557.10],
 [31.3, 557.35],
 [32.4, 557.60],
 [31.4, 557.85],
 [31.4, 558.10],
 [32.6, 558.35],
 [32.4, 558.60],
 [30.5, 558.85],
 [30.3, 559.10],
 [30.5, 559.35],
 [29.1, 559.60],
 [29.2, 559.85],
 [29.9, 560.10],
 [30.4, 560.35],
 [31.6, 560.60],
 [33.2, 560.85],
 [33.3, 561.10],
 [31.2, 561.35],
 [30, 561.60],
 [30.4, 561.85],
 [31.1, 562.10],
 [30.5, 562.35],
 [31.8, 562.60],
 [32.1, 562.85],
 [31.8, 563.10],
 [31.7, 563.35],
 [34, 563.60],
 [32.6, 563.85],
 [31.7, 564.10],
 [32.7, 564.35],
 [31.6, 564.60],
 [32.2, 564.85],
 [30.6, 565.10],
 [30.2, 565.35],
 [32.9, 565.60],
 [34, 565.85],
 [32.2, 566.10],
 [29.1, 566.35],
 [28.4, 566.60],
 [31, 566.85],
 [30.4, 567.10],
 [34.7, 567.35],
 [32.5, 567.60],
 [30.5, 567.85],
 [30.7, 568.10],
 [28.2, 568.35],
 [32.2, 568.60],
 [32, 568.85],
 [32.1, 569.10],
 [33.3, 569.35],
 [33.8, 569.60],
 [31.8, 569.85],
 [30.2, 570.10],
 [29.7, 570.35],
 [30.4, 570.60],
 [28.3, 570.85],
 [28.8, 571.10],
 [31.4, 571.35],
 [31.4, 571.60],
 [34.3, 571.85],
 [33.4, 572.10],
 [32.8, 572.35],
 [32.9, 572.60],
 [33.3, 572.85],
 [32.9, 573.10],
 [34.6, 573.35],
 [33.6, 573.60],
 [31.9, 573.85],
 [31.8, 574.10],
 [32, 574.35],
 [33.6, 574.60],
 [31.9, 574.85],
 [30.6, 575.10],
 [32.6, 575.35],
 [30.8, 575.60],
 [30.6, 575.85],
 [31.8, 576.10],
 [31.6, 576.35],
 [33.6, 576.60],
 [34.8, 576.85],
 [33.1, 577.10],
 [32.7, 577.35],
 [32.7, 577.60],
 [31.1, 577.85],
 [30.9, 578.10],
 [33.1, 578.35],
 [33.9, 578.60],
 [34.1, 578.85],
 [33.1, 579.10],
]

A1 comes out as 0.120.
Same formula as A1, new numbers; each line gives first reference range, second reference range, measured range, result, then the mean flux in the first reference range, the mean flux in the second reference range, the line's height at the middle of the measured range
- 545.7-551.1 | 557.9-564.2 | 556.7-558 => 0.03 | 31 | 31.3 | 31.2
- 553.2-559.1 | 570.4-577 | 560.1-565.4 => 0.02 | 31.5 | 32.1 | 31.8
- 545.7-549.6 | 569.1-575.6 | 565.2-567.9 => 0.03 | 30.9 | 32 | 31.8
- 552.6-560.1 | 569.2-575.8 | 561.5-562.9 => 0.02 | 31.2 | 32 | 31.5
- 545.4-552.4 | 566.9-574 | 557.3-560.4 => 0.05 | 30.9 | 31.9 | 31.4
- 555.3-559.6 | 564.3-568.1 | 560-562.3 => 0.01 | 31.2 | 31.5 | 31.3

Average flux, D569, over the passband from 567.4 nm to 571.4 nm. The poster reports 31.1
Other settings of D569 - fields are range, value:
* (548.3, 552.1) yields 31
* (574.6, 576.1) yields 31.5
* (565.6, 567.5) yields 31.5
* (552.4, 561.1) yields 31.2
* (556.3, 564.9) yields 31.3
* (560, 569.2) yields 31.5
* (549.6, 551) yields 31.2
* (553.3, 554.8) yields 31.7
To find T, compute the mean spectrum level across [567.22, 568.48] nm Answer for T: 31.3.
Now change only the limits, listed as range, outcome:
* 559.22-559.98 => 29.6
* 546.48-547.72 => 30.8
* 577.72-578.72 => 32.2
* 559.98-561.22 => 31.7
